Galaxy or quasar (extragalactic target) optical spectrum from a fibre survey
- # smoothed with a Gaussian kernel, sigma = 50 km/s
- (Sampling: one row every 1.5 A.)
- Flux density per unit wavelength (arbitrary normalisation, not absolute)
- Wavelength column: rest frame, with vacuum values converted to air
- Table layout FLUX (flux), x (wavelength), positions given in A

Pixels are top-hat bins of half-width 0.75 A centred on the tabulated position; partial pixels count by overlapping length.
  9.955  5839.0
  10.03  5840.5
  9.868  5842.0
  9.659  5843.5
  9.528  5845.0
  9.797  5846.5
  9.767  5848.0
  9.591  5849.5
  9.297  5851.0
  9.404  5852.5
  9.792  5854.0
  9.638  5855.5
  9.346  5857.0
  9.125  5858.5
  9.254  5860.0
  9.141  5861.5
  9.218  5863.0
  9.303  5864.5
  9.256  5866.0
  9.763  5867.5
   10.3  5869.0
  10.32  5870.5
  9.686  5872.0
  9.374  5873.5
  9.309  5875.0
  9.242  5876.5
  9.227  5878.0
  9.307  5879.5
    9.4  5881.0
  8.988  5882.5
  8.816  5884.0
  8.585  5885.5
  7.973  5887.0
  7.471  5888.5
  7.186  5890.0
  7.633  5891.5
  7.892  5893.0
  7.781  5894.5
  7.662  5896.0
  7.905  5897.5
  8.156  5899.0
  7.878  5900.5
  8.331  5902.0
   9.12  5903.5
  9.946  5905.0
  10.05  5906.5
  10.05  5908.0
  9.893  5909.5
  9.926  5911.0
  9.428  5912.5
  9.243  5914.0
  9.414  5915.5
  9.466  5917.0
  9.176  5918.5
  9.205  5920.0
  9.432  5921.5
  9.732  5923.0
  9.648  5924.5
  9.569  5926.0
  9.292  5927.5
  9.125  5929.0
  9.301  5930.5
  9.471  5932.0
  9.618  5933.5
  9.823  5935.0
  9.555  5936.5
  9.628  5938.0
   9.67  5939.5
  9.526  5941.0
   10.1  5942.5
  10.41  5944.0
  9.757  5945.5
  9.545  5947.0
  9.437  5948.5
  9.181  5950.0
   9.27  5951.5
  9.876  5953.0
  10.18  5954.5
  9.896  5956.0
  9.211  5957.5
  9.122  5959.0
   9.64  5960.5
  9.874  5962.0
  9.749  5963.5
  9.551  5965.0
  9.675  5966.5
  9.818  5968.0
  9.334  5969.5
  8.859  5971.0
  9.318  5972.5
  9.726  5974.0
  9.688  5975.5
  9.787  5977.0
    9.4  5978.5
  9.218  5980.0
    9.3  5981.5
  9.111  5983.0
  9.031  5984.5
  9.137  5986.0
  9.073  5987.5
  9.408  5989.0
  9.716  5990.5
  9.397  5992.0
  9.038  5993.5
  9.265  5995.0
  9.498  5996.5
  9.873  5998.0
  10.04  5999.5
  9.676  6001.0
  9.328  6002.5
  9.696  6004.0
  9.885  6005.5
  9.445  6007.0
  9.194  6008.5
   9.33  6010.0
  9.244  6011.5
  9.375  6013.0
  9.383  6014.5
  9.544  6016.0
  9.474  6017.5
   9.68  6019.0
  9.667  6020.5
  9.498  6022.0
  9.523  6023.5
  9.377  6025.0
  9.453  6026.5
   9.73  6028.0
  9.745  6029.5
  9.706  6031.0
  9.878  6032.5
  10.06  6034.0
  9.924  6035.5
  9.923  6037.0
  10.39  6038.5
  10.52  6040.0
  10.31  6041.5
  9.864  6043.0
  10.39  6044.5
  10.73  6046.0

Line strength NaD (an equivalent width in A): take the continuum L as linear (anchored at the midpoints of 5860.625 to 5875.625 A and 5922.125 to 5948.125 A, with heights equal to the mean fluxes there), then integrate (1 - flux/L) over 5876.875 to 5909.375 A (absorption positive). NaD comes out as 3.4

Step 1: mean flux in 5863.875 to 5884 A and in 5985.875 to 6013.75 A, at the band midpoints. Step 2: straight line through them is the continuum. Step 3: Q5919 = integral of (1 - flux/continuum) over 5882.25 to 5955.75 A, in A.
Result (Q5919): 2.4 A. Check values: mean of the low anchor 9.47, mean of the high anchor 9.46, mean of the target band 9.16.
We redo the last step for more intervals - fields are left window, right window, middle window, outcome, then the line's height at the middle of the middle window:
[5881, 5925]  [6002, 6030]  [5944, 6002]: -1.6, 9.25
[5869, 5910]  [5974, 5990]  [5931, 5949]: -1.2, 9.1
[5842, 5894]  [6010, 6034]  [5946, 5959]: -0.2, 9.38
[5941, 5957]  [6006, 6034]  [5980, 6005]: 0.5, 9.61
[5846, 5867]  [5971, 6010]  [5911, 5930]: 0.0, 9.43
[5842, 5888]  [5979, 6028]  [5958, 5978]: -0.3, 9.42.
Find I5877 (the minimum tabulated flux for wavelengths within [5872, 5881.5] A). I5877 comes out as 9.227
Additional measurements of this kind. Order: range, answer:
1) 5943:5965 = 9.122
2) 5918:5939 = 9.125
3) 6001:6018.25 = 9.194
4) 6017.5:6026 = 9.377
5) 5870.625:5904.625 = 7.186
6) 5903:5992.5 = 8.859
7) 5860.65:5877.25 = 9.141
